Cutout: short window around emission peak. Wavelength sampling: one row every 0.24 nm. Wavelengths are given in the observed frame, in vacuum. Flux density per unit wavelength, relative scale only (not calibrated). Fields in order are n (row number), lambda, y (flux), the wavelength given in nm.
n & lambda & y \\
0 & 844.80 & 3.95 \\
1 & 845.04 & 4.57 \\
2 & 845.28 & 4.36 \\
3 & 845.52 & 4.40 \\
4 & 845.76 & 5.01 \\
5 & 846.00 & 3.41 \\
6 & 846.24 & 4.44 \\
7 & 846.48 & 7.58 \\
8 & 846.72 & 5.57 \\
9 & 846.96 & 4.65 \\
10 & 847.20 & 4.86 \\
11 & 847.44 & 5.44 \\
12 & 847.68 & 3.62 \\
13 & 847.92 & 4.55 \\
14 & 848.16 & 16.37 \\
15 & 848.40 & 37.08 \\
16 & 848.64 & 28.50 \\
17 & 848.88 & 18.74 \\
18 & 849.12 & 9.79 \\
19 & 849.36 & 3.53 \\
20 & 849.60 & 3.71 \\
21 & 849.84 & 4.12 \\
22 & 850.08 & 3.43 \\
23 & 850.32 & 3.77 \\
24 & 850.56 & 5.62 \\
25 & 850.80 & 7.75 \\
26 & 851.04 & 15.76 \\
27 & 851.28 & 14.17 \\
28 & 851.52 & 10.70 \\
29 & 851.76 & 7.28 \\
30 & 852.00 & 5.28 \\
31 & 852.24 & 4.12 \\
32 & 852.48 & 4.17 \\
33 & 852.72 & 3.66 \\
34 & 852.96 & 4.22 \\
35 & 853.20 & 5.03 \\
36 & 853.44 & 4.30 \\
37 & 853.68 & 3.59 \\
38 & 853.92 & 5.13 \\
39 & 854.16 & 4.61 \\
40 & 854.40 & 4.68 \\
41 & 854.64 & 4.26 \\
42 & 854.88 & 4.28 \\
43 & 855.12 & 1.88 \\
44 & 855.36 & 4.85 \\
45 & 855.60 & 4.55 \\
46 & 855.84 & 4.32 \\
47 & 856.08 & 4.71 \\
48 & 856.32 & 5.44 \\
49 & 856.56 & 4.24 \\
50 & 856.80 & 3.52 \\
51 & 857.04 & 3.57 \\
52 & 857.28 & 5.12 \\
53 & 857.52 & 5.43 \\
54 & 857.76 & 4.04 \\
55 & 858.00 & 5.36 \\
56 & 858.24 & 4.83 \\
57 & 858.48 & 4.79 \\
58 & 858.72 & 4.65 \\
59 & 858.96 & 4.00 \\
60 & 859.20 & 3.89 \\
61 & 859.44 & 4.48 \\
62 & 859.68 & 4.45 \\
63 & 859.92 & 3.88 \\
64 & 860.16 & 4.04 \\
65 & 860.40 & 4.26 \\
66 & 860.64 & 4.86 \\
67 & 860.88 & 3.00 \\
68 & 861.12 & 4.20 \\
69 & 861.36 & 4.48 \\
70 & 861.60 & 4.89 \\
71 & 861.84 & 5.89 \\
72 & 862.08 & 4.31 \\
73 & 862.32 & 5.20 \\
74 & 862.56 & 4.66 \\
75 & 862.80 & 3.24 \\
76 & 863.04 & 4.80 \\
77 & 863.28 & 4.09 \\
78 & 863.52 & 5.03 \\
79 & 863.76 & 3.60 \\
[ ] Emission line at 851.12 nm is [N II]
